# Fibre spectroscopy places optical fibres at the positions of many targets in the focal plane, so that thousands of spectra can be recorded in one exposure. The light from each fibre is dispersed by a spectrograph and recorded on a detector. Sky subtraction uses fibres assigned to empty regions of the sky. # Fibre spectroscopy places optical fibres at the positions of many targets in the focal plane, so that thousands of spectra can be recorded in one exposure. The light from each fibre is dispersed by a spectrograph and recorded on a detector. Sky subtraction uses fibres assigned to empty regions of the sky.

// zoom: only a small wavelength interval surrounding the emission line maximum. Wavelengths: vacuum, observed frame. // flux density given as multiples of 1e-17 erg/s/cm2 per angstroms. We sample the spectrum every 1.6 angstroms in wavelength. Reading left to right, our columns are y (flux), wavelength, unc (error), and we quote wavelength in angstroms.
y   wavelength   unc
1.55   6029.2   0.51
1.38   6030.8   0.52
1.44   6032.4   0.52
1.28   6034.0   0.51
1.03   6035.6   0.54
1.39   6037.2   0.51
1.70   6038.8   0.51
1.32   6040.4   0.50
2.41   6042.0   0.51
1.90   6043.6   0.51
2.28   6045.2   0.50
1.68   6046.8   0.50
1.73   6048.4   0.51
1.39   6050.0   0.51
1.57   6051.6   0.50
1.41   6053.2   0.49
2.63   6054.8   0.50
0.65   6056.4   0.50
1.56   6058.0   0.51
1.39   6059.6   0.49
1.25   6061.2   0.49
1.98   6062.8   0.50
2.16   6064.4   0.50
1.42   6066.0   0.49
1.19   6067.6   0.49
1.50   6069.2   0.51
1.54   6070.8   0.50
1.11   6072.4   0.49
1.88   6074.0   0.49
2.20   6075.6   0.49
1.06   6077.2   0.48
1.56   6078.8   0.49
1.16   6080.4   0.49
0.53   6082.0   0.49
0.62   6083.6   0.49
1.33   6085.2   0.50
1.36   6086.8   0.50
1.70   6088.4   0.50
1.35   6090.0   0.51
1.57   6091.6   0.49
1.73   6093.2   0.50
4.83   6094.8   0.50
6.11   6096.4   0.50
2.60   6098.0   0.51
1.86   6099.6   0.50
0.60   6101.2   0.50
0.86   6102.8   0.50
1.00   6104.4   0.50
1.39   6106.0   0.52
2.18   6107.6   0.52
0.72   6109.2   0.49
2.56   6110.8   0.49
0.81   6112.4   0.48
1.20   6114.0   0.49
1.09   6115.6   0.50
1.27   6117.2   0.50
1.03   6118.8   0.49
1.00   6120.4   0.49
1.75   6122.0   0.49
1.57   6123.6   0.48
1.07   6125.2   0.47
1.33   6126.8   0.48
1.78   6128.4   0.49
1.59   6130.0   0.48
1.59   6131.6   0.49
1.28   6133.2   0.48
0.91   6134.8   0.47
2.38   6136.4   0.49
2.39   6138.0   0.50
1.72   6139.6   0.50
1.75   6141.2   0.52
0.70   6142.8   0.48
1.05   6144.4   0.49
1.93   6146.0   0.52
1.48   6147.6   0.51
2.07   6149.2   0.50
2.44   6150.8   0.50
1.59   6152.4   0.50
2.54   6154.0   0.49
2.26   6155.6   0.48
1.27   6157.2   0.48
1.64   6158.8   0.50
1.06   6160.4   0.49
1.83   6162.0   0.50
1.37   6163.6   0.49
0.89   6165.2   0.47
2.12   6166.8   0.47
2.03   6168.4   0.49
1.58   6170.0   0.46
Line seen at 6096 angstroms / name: H-beta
